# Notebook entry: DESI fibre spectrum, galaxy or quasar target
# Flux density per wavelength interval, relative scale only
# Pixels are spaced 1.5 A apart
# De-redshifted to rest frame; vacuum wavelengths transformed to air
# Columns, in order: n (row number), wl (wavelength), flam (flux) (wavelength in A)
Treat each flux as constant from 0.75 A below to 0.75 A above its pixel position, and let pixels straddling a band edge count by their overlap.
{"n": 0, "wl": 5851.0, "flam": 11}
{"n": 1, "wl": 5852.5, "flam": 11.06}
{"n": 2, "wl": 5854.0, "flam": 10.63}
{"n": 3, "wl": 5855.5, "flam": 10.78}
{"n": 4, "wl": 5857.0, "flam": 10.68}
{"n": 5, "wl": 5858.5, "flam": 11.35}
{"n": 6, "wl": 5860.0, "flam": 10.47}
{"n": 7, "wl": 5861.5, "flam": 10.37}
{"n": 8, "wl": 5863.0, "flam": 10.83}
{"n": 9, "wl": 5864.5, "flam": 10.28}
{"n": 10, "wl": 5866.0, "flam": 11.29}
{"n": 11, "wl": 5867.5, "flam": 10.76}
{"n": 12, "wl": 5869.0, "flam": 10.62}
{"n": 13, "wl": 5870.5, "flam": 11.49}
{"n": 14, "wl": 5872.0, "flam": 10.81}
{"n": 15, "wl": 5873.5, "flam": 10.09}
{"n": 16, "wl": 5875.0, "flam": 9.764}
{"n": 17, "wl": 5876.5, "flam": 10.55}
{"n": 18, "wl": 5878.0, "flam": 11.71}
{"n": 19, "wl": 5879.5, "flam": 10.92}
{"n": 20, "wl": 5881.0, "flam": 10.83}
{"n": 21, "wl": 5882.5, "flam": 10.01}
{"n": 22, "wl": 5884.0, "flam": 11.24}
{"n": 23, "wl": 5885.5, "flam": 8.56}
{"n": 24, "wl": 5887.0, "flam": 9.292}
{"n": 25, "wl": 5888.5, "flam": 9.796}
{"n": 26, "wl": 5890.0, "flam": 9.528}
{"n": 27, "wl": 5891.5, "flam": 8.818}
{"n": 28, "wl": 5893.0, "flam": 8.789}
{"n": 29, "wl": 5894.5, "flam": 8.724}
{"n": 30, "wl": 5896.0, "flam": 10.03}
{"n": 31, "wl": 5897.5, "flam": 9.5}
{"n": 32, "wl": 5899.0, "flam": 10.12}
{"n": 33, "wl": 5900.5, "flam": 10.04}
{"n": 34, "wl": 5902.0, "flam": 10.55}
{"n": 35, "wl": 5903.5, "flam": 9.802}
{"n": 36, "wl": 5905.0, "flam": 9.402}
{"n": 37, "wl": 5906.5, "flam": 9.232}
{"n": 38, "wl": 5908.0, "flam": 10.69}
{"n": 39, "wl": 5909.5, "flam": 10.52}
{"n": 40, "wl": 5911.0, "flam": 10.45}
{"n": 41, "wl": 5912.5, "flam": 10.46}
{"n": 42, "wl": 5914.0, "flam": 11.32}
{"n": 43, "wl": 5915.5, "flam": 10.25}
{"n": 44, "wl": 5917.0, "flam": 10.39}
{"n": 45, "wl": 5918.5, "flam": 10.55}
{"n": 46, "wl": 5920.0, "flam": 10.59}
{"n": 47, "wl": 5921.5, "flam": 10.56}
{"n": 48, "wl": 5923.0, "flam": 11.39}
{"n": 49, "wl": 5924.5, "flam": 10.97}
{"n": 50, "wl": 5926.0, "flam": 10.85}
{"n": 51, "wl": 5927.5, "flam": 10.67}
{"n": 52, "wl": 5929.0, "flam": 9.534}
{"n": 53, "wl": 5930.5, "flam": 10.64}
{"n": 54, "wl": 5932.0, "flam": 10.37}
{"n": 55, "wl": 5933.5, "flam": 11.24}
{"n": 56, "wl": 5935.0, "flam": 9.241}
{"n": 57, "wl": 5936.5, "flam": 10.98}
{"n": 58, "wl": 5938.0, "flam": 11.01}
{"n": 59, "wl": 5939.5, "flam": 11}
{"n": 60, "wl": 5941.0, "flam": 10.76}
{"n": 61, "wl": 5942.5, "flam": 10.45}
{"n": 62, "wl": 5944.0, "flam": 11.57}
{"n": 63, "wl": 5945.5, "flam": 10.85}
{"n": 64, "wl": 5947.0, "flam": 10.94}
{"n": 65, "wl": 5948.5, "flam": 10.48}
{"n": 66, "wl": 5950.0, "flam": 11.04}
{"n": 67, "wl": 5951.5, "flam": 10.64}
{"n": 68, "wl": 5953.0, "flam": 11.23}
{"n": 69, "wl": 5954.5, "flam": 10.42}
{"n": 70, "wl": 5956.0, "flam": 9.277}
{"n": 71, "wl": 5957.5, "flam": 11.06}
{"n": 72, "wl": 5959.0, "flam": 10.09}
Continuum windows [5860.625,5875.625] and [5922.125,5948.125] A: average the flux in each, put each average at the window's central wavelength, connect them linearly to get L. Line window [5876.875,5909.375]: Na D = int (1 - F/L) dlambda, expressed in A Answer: 2.3 A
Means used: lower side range 10.6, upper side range 10.7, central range 9.9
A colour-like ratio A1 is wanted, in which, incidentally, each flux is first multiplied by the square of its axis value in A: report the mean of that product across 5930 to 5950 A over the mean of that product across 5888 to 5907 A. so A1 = 1.1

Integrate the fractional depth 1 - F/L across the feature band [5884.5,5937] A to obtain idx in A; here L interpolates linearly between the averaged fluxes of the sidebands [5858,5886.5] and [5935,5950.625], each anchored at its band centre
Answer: 3.0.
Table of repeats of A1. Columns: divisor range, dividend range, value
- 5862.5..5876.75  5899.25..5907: 0.94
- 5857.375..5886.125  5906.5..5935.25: 1.01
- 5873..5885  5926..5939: 1.01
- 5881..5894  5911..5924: 1.13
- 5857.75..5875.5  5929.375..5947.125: 1.03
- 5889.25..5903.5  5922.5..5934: 1.13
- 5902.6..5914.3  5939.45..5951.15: 1.08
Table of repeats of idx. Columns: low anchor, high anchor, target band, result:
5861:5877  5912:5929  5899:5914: 0.7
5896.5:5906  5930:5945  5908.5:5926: -0.7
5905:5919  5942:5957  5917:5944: -0.3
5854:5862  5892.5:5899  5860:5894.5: -0.7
